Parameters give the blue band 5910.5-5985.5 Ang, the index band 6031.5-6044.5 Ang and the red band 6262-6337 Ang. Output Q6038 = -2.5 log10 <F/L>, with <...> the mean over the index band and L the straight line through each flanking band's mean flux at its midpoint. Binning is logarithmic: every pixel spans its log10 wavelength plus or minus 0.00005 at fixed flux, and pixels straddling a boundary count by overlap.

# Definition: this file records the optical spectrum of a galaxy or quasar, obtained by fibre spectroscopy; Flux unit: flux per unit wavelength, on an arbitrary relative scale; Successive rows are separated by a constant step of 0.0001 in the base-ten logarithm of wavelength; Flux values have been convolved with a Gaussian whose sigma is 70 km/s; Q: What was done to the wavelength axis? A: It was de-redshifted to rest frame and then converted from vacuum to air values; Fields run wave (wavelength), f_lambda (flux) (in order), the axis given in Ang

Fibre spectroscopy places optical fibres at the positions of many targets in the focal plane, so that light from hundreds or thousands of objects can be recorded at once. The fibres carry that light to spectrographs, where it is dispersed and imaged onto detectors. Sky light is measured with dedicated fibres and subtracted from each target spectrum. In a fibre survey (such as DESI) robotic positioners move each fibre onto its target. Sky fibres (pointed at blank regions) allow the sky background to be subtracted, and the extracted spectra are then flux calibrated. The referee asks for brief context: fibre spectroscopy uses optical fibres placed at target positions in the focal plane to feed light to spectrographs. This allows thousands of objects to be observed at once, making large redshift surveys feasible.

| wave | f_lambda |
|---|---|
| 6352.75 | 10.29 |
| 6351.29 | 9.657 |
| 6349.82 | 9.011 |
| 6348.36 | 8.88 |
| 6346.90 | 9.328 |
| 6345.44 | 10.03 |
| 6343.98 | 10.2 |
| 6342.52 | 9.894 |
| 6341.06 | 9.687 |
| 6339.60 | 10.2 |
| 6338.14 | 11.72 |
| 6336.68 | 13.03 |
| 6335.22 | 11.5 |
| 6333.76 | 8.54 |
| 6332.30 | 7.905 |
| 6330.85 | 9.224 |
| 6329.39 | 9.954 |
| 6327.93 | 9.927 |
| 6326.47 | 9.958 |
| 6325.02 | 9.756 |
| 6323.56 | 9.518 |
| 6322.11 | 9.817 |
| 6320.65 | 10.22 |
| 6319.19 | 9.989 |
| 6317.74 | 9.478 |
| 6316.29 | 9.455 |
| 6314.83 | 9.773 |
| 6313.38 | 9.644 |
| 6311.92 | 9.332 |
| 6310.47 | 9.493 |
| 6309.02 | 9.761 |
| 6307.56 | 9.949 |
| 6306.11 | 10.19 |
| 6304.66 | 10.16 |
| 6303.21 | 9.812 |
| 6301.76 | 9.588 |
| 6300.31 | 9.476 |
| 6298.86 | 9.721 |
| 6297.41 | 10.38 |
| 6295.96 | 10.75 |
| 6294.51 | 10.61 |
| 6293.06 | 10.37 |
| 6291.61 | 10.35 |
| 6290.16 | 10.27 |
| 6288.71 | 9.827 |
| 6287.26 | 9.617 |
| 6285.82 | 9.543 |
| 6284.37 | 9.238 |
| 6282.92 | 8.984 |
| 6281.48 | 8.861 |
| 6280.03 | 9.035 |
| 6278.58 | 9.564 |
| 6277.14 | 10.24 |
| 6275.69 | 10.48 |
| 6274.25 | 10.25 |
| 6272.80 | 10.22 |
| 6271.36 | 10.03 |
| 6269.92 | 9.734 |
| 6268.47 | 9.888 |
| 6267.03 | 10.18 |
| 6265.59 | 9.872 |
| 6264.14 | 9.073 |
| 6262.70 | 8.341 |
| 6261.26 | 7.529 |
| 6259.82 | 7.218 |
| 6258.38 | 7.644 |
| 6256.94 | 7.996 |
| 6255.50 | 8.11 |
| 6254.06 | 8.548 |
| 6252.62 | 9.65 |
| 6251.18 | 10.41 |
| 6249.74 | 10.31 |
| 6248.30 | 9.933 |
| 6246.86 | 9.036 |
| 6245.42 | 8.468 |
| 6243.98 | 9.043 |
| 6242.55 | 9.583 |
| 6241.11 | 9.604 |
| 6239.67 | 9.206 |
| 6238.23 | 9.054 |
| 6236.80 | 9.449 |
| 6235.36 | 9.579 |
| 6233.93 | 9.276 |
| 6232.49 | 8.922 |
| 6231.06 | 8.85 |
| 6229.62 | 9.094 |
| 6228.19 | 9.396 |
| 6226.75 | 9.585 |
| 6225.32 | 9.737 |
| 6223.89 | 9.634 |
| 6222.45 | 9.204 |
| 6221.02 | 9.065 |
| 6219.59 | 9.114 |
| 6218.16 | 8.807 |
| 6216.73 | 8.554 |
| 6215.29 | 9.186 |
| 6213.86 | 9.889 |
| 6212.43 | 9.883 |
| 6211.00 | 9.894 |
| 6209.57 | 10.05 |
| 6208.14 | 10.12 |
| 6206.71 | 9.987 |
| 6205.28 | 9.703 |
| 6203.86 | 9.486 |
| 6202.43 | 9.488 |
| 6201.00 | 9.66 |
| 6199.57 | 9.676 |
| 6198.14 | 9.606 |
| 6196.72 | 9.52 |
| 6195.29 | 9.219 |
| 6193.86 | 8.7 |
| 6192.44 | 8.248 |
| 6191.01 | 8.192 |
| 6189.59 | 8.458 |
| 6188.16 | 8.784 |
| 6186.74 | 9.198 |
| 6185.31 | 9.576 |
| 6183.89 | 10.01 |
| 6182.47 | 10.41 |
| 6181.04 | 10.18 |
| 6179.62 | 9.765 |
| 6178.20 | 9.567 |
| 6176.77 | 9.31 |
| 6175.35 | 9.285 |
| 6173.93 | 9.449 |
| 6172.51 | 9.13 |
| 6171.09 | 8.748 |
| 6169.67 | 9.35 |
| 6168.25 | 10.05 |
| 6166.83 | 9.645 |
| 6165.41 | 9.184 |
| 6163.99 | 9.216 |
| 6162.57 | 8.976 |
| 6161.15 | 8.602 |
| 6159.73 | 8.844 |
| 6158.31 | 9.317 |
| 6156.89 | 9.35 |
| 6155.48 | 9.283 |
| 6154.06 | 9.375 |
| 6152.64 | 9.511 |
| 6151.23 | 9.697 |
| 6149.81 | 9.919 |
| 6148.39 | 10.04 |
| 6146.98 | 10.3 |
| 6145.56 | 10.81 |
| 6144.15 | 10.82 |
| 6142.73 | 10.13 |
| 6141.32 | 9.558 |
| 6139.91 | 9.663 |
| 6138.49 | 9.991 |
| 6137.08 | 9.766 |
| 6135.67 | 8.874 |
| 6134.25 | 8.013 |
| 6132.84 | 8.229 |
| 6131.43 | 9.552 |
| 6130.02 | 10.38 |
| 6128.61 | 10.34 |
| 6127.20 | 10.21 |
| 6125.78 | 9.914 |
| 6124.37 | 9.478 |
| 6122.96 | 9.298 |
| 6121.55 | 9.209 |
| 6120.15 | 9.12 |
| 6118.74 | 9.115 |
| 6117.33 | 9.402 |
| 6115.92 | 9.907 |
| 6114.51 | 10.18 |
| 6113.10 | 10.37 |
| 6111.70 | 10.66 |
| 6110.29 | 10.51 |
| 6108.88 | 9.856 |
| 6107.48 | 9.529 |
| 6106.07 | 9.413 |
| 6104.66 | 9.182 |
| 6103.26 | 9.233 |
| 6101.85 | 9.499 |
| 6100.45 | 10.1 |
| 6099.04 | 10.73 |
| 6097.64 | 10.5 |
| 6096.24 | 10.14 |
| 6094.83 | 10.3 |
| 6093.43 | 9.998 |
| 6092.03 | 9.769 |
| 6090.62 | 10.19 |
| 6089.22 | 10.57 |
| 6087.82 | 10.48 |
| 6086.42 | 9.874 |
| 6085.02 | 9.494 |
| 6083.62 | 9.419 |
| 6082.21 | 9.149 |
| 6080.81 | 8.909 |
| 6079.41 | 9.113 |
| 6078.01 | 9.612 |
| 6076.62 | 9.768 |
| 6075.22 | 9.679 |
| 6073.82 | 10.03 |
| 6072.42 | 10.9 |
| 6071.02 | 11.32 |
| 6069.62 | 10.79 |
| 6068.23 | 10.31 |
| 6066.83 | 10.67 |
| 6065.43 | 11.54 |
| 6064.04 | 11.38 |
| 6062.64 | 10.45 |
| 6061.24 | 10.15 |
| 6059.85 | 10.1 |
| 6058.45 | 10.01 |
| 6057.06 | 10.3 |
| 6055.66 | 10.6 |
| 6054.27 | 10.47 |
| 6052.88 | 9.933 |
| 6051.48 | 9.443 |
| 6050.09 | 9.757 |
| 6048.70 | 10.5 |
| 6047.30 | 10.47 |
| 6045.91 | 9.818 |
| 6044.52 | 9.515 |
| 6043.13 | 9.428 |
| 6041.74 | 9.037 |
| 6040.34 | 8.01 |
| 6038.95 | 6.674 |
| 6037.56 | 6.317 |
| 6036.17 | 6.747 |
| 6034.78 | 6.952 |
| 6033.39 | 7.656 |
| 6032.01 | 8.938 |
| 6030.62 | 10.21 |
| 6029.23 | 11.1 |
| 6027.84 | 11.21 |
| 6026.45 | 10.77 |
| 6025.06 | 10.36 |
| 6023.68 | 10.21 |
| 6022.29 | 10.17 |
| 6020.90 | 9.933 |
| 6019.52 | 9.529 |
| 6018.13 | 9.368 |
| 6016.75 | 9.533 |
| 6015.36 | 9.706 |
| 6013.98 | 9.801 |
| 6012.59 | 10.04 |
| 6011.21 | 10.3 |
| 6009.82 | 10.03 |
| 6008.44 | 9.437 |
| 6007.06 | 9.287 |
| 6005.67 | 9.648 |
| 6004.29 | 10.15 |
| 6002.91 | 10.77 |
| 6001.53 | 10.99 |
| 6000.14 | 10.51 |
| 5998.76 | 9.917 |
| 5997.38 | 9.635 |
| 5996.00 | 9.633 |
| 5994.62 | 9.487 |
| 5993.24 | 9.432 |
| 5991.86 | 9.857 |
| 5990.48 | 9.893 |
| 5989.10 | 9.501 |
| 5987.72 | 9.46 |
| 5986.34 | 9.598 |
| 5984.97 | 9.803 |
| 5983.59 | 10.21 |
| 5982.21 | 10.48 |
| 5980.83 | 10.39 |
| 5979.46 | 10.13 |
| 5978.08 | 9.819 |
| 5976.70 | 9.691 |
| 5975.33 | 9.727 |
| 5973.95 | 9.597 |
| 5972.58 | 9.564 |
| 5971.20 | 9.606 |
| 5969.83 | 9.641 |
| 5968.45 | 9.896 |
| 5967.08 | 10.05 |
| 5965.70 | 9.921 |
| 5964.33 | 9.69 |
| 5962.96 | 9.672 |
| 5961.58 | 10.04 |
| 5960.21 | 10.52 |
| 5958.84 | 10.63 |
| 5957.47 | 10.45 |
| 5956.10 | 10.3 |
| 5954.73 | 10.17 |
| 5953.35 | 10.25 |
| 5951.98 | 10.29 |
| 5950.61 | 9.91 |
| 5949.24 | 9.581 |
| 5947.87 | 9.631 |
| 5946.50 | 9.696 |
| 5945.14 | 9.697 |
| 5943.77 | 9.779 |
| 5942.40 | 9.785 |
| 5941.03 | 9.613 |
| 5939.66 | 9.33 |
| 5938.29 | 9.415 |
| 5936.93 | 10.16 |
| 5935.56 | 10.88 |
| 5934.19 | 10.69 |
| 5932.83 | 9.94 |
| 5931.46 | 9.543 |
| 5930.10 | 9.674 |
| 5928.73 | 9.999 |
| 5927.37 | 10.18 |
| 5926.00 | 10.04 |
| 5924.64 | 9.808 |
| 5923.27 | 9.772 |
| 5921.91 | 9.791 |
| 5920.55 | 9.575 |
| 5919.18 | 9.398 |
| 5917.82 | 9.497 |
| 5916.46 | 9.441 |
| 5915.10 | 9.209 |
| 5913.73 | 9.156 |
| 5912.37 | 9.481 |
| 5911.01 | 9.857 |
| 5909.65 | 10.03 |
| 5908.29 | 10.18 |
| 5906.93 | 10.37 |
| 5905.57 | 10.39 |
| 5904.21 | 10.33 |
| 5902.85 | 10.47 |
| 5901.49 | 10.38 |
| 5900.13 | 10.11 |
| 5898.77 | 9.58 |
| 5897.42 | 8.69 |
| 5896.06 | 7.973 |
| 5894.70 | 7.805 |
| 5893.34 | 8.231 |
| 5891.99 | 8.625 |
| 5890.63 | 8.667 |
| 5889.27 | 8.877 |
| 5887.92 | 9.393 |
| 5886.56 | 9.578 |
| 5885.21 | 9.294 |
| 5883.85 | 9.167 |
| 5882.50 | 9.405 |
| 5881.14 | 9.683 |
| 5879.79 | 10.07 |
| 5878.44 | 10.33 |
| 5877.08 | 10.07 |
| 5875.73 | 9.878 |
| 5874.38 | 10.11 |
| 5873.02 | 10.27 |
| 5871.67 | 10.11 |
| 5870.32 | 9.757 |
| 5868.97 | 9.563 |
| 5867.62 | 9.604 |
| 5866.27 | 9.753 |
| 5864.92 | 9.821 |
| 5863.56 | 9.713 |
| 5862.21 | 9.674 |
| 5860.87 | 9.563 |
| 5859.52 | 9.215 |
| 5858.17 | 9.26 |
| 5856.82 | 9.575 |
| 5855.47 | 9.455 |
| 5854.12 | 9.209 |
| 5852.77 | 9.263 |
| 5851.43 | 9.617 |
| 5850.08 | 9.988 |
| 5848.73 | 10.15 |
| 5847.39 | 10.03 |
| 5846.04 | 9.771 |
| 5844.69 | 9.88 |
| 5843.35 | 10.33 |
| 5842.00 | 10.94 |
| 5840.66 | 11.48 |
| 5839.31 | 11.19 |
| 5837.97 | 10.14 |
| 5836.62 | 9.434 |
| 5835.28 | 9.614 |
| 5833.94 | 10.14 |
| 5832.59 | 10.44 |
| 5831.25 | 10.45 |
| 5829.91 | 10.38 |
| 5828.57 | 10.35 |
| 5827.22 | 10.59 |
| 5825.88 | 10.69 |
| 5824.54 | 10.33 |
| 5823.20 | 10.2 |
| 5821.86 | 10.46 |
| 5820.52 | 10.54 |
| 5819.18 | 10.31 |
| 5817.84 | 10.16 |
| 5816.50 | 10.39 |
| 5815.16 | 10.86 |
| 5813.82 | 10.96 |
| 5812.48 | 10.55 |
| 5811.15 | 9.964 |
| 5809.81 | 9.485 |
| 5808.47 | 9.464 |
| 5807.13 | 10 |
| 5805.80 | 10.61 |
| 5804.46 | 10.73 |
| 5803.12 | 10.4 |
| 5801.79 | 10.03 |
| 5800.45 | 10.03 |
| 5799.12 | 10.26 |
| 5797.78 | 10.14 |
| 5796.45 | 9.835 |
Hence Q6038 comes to 0.25 mag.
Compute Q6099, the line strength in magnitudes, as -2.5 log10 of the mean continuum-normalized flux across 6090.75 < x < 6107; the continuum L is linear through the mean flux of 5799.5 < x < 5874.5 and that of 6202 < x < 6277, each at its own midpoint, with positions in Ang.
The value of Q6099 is -0.03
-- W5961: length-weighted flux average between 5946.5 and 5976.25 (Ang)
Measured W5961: 9.95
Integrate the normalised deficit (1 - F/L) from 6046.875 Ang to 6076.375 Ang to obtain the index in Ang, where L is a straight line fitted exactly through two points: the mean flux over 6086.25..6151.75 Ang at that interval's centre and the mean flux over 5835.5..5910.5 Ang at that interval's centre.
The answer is -1.8 Ang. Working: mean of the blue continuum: 9.72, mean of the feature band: 10.4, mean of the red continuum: 9.85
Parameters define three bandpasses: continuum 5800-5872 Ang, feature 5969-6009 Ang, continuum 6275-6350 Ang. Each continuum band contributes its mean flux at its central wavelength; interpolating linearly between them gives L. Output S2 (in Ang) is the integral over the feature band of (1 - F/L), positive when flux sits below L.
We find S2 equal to 0.6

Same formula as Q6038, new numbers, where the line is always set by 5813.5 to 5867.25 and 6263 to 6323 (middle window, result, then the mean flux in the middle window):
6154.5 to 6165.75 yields 0.09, 9.1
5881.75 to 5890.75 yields 0.09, 9.23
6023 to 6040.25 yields 0.12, 8.9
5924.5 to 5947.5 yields 0.02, 9.9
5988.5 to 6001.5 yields 0.02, 9.82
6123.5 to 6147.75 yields 0.02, 9.76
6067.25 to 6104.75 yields 0.00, 9.98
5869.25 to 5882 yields 0.01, 10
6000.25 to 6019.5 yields 0.01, 9.93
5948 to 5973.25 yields 0.00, 10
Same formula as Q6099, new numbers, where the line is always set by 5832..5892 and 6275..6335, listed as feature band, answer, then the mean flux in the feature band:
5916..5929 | 0.004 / 9.75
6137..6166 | 0.014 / 9.63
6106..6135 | 0.012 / 9.65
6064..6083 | -0.045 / 10.2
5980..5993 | -0.014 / 9.9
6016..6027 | -0.022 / 9.97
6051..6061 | -0.041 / 10.1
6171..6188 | 0.022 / 9.56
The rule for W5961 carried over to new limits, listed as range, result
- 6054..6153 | 9.95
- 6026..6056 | 9.22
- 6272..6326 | 9.83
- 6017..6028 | 10.1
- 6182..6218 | 9.4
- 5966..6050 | 9.64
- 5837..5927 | 9.7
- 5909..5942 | 9.77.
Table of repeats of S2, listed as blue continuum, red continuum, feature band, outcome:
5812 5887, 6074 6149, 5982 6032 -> -0.5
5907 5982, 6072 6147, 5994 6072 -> 0.2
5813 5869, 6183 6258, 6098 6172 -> -1.2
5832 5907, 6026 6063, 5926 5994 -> -2.5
